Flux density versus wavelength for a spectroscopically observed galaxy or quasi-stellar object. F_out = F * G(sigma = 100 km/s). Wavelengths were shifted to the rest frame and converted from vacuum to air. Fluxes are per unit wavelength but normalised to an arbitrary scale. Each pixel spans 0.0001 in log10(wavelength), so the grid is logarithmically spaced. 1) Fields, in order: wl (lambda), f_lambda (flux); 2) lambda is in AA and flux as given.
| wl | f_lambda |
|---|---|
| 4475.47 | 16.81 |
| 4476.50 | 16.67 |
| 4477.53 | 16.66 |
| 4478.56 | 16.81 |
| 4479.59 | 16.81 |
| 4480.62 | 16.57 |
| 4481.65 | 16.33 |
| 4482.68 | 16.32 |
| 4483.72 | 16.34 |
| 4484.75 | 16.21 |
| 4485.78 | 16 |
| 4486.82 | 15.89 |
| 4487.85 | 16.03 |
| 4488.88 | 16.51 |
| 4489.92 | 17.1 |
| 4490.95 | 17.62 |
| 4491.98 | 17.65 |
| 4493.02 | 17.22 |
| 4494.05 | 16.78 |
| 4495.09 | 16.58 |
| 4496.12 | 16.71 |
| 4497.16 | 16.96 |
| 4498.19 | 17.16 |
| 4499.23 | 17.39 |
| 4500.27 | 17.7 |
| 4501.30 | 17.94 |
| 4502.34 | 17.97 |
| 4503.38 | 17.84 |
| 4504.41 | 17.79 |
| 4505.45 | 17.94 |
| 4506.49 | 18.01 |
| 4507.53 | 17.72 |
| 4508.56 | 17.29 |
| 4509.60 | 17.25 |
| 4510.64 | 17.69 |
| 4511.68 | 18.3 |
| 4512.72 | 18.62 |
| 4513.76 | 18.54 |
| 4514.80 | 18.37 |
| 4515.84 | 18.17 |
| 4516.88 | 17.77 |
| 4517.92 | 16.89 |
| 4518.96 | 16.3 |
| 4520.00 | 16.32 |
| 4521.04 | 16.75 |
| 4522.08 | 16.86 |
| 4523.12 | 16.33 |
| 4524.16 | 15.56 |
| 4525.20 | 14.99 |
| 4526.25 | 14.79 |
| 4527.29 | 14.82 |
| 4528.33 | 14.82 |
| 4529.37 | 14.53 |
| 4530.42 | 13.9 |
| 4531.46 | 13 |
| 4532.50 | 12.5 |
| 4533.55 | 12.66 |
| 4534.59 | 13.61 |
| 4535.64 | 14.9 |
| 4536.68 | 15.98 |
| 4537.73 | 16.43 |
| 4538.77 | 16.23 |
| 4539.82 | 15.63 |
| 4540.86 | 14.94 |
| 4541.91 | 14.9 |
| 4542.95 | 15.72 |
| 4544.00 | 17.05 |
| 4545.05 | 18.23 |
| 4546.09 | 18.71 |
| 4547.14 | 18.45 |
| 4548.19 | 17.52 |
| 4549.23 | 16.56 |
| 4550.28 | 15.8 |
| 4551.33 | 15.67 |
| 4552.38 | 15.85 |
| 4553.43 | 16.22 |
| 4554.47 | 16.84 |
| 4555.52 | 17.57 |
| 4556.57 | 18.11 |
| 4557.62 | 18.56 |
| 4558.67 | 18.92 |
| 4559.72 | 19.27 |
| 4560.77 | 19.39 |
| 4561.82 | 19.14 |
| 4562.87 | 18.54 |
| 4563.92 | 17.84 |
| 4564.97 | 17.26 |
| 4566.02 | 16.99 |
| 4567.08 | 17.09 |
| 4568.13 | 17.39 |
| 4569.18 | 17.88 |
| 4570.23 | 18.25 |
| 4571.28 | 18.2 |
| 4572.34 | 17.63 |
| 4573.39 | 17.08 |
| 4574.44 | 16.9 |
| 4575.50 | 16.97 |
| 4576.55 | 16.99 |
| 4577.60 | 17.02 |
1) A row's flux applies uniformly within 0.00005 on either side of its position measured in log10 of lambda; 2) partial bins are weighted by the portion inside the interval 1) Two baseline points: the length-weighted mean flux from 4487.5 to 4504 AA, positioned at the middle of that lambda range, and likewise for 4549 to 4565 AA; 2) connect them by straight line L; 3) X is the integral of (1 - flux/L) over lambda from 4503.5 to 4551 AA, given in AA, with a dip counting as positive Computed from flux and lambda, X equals 2.9 AA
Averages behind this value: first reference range 17.2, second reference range 17.6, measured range 16.3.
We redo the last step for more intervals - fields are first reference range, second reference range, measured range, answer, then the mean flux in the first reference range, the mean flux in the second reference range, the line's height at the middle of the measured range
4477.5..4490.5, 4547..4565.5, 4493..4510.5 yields -0.7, 16.4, 17.6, 16.7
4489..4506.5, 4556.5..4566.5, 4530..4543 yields 2.5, 17.4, 18.4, 18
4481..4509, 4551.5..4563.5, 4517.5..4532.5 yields 1.9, 17.1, 18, 17.5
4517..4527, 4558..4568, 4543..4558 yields 0.4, 16.1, 18.2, 17.6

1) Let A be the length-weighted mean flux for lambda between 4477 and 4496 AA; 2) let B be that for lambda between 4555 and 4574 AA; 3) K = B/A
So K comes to 1.08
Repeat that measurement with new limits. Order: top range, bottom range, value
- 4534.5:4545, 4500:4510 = 0.89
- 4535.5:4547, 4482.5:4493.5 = 0.98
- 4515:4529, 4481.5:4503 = 0.96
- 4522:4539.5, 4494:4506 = 0.85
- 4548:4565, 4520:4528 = 1.12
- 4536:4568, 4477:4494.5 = 1.03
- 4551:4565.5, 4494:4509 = 1.02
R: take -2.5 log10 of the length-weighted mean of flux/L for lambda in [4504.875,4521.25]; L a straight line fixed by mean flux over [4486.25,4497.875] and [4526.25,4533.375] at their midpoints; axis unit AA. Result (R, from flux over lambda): -0.16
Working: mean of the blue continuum 16.8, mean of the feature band 17.6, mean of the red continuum 13.9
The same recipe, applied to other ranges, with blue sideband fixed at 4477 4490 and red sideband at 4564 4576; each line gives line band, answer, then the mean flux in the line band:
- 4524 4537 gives 0.19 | 14.2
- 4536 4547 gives 0.04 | 16.4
